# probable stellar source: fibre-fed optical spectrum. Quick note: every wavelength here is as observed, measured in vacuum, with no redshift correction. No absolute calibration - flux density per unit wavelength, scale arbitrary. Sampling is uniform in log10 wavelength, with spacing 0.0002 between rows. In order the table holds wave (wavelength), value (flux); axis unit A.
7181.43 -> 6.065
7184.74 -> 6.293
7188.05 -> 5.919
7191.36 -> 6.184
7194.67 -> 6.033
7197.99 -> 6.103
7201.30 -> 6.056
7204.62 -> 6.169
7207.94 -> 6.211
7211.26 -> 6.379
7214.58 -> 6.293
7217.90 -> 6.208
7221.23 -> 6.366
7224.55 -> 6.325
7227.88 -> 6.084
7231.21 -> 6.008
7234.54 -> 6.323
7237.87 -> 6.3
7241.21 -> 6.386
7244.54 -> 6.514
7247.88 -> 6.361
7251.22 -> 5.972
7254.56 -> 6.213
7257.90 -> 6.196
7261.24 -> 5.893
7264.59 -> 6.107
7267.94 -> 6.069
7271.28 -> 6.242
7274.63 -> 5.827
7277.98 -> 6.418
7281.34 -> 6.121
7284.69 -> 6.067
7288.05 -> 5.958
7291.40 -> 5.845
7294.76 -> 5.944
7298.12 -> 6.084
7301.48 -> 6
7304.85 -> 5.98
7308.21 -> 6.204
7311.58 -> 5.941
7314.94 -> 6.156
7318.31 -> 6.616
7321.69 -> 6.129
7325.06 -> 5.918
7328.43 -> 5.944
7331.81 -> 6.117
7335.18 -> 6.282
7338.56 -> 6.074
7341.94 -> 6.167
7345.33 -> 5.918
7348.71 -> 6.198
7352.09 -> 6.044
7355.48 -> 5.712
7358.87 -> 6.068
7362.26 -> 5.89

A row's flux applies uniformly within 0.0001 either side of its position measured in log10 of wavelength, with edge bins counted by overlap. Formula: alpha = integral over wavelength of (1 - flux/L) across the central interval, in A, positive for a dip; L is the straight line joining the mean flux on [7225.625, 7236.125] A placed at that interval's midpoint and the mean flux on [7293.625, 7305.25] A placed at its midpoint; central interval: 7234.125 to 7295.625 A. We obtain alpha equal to -0.7 A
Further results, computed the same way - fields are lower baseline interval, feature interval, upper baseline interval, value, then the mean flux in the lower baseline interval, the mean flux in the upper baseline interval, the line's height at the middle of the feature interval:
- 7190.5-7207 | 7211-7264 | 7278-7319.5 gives -1.2 A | 6.11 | 6.08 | 6.1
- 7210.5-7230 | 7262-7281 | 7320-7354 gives 0.2 A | 6.27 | 6.08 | 6.18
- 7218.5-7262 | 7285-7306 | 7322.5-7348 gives 0.6 A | 6.23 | 6.07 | 6.14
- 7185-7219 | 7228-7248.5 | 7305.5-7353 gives -0.5 A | 6.16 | 6.12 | 6.15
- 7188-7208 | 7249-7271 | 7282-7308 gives -0.2 A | 6.1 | 6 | 6.04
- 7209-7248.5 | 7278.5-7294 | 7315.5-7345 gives 0.5 A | 6.29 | 6.14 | 6.21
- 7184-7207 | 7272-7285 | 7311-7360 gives -0.1 A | 6.1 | 6.09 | 6.1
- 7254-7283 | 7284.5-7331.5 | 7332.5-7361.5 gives 0.2 A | 6.12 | 6.05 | 6.09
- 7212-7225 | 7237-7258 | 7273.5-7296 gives -0.3 A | 6.3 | 6.03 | 6.18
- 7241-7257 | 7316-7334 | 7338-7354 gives -0.1 A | 6.28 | 6.07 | 6.12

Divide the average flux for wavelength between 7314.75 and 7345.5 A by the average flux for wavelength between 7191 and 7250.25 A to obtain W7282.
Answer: 0.98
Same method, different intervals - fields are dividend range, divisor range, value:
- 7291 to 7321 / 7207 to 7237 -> 0.98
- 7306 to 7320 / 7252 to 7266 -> 1.02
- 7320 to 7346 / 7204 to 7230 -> 0.97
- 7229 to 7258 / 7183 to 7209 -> 1.02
